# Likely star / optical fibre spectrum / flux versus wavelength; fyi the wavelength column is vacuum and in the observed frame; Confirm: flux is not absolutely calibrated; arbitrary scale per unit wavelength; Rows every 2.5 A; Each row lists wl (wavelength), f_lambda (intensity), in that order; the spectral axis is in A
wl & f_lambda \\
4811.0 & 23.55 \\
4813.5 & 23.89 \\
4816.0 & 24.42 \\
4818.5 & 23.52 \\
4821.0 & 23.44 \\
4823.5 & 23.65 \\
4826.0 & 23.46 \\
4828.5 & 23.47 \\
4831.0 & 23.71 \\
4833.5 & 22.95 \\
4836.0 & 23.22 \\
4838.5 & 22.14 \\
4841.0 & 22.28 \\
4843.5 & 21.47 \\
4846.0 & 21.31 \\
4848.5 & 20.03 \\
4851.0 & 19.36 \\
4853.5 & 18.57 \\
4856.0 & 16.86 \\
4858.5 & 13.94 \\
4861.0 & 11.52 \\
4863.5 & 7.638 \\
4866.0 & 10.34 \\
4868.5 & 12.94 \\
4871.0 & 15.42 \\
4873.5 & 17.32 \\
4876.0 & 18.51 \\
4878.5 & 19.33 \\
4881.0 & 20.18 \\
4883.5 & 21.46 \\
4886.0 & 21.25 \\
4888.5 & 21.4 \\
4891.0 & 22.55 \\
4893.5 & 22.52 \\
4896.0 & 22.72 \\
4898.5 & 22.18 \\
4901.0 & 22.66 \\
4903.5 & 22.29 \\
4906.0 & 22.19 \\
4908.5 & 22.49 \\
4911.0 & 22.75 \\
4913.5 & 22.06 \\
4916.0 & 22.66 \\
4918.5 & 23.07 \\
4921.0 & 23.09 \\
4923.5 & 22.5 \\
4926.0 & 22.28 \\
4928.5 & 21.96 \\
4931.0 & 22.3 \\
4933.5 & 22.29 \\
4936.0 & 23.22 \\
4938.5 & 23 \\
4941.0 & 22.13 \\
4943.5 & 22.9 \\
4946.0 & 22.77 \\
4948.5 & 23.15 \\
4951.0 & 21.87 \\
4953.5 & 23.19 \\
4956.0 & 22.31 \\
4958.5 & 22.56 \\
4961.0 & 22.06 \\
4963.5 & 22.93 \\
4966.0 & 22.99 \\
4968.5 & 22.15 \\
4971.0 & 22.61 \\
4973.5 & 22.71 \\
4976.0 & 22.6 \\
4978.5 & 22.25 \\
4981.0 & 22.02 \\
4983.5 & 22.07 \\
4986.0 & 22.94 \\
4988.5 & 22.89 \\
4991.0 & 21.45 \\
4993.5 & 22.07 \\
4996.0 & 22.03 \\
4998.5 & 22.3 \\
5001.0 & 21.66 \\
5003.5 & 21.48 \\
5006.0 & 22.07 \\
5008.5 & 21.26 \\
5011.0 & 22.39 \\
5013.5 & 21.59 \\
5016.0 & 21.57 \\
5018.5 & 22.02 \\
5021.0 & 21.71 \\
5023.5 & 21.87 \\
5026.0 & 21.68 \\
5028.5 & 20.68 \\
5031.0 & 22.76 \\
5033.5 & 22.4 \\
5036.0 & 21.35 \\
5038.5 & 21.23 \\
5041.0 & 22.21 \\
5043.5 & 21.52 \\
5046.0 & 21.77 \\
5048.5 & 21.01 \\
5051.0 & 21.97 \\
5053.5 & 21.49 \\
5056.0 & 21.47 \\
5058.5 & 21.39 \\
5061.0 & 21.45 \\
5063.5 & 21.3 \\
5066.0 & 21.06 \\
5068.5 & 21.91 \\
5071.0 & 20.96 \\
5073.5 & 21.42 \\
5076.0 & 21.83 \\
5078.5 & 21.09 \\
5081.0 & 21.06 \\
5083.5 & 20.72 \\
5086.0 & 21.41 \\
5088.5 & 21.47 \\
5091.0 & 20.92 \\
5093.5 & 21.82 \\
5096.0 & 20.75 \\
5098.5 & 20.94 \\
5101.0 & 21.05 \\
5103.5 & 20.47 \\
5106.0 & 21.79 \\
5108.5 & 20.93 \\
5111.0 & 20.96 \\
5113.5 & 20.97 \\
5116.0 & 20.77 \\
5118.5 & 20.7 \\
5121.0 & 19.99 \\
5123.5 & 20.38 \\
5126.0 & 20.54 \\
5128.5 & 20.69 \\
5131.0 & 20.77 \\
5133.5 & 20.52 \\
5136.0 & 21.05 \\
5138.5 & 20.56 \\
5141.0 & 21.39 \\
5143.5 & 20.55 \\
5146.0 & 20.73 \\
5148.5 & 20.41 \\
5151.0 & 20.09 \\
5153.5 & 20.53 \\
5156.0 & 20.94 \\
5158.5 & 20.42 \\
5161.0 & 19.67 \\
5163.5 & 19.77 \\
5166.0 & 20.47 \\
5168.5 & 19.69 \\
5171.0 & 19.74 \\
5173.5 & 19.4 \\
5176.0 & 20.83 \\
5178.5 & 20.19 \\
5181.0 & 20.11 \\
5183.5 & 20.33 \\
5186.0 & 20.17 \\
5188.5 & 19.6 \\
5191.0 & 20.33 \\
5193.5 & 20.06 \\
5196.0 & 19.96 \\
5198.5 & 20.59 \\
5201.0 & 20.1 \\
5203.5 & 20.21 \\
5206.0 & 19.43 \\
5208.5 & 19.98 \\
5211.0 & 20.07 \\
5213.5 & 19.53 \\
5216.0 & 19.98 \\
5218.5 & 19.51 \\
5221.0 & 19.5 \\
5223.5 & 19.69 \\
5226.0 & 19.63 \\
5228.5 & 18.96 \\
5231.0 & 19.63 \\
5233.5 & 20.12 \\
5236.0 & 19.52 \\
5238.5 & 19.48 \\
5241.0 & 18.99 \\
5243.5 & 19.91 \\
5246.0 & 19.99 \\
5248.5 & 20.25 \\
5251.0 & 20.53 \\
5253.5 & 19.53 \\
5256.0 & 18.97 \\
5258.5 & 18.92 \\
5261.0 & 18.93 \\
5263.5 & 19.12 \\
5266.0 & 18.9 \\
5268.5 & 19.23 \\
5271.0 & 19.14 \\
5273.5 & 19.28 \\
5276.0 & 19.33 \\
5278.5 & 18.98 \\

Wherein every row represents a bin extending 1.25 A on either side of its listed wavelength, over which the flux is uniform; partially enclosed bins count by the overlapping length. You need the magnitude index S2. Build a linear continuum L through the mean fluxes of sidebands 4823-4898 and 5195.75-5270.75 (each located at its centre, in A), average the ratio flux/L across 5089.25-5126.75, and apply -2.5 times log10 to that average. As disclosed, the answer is -0.07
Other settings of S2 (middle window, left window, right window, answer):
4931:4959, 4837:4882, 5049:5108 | -0.20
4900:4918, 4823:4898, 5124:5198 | -0.15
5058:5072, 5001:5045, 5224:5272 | 0.00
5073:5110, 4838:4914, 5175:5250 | -0.08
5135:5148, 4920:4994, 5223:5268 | -0.01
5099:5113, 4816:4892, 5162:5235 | -0.07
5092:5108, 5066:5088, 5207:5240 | 0.00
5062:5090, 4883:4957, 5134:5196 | -0.01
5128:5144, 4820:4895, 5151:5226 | -0.05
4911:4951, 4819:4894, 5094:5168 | -0.15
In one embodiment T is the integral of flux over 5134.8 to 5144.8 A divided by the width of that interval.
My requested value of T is 20.9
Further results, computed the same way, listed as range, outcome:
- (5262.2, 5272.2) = 19.1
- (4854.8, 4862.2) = 14.1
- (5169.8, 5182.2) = 20.1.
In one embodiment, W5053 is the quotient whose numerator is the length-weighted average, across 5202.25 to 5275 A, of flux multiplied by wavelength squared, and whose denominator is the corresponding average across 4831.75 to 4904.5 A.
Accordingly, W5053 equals 1.2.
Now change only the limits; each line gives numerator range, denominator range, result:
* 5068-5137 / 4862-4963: 1.08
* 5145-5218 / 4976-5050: 0.98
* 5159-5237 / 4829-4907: 1.17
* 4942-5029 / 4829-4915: 1.18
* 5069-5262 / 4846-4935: 1.14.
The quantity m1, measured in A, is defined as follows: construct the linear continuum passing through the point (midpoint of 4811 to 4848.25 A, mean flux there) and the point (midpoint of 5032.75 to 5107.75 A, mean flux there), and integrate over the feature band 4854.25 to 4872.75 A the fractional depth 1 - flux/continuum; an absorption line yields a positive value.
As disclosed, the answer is 8.0 A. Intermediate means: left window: 23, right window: 21.4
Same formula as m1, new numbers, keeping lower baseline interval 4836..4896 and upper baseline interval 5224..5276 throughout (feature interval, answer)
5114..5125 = -0.8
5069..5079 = -1.3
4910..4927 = -3.8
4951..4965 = -2.9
